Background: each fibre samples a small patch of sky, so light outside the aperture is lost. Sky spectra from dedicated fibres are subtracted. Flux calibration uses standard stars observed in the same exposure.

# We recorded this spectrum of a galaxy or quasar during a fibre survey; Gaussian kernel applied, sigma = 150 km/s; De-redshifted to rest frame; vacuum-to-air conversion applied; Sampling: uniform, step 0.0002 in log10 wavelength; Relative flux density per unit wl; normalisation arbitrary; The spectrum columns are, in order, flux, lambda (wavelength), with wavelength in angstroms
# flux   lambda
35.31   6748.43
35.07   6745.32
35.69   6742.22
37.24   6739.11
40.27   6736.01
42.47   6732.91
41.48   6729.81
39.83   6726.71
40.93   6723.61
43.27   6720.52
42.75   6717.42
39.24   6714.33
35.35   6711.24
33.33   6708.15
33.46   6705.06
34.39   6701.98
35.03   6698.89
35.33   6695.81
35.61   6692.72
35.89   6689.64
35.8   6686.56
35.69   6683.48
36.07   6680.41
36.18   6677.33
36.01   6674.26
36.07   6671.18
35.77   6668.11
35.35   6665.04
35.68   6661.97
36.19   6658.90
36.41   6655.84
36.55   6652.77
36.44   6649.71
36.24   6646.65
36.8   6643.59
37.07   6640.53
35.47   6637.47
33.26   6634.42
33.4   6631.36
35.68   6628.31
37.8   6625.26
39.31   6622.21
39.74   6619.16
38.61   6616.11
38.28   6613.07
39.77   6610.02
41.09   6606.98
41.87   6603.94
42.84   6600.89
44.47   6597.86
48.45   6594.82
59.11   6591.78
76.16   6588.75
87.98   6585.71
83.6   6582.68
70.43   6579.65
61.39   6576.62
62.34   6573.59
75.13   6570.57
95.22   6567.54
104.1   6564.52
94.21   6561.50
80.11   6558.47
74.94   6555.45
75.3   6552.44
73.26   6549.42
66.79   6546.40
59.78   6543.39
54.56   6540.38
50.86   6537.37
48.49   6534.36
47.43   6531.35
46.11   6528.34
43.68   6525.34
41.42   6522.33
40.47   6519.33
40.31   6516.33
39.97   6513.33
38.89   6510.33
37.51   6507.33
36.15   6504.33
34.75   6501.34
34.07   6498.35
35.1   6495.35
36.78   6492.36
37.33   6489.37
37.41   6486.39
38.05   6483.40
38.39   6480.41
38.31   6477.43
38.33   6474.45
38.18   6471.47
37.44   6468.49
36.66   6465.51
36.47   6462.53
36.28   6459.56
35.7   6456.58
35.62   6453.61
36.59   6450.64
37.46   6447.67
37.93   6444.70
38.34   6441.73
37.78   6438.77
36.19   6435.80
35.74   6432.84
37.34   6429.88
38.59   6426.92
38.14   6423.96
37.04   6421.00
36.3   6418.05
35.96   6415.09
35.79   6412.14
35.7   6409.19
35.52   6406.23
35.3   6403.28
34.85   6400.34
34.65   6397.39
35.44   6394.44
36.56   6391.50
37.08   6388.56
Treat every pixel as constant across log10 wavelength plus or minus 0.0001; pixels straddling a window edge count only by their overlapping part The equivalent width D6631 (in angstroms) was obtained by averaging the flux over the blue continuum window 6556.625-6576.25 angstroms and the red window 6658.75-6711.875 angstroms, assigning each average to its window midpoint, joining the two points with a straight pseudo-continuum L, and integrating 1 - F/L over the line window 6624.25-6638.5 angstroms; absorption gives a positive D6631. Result 5.54 angstroms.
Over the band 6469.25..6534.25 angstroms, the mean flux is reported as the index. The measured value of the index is 39.2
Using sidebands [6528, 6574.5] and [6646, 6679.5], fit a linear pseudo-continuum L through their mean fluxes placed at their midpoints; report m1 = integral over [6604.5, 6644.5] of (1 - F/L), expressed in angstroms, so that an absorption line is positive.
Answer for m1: 8.5 angstroms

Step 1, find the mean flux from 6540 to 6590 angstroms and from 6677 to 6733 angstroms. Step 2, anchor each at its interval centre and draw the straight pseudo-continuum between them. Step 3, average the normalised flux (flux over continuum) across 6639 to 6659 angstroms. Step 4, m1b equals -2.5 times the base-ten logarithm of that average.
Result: 0.40 mag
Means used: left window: 76.7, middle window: 36.6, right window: 37.4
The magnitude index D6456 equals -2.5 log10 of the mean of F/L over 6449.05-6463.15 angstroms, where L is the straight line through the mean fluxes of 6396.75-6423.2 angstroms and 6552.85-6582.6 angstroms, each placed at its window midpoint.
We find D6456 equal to 0.32 mag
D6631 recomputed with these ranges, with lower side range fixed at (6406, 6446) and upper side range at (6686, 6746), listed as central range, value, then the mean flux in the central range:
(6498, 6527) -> -1.4 angstroms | 39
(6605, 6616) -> -0.7 angstroms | 39.7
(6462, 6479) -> -0.3 angstroms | 37.6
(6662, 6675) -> 0.6 angstroms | 35.8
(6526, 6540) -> -4.2 angstroms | 48.5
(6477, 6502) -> 0.3 angstroms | 36.7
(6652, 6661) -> 0.3 angstroms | 36.3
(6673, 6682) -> 0.4 angstroms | 36.1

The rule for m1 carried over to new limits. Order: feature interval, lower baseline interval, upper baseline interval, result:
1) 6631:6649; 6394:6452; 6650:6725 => 0.5 angstroms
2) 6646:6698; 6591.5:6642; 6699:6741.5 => 4.3 angstroms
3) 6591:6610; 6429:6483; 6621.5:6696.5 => -4.7 angstroms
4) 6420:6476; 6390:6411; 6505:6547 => 3.3 angstroms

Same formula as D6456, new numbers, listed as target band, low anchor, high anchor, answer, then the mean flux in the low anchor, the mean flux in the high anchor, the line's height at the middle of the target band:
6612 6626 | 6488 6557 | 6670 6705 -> 0.048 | 47.6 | 35.5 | 40.6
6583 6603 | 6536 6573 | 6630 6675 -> -0.008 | 75.2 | 35.8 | 59.7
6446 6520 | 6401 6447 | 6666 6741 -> -0.011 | 36.8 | 37.4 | 36.9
